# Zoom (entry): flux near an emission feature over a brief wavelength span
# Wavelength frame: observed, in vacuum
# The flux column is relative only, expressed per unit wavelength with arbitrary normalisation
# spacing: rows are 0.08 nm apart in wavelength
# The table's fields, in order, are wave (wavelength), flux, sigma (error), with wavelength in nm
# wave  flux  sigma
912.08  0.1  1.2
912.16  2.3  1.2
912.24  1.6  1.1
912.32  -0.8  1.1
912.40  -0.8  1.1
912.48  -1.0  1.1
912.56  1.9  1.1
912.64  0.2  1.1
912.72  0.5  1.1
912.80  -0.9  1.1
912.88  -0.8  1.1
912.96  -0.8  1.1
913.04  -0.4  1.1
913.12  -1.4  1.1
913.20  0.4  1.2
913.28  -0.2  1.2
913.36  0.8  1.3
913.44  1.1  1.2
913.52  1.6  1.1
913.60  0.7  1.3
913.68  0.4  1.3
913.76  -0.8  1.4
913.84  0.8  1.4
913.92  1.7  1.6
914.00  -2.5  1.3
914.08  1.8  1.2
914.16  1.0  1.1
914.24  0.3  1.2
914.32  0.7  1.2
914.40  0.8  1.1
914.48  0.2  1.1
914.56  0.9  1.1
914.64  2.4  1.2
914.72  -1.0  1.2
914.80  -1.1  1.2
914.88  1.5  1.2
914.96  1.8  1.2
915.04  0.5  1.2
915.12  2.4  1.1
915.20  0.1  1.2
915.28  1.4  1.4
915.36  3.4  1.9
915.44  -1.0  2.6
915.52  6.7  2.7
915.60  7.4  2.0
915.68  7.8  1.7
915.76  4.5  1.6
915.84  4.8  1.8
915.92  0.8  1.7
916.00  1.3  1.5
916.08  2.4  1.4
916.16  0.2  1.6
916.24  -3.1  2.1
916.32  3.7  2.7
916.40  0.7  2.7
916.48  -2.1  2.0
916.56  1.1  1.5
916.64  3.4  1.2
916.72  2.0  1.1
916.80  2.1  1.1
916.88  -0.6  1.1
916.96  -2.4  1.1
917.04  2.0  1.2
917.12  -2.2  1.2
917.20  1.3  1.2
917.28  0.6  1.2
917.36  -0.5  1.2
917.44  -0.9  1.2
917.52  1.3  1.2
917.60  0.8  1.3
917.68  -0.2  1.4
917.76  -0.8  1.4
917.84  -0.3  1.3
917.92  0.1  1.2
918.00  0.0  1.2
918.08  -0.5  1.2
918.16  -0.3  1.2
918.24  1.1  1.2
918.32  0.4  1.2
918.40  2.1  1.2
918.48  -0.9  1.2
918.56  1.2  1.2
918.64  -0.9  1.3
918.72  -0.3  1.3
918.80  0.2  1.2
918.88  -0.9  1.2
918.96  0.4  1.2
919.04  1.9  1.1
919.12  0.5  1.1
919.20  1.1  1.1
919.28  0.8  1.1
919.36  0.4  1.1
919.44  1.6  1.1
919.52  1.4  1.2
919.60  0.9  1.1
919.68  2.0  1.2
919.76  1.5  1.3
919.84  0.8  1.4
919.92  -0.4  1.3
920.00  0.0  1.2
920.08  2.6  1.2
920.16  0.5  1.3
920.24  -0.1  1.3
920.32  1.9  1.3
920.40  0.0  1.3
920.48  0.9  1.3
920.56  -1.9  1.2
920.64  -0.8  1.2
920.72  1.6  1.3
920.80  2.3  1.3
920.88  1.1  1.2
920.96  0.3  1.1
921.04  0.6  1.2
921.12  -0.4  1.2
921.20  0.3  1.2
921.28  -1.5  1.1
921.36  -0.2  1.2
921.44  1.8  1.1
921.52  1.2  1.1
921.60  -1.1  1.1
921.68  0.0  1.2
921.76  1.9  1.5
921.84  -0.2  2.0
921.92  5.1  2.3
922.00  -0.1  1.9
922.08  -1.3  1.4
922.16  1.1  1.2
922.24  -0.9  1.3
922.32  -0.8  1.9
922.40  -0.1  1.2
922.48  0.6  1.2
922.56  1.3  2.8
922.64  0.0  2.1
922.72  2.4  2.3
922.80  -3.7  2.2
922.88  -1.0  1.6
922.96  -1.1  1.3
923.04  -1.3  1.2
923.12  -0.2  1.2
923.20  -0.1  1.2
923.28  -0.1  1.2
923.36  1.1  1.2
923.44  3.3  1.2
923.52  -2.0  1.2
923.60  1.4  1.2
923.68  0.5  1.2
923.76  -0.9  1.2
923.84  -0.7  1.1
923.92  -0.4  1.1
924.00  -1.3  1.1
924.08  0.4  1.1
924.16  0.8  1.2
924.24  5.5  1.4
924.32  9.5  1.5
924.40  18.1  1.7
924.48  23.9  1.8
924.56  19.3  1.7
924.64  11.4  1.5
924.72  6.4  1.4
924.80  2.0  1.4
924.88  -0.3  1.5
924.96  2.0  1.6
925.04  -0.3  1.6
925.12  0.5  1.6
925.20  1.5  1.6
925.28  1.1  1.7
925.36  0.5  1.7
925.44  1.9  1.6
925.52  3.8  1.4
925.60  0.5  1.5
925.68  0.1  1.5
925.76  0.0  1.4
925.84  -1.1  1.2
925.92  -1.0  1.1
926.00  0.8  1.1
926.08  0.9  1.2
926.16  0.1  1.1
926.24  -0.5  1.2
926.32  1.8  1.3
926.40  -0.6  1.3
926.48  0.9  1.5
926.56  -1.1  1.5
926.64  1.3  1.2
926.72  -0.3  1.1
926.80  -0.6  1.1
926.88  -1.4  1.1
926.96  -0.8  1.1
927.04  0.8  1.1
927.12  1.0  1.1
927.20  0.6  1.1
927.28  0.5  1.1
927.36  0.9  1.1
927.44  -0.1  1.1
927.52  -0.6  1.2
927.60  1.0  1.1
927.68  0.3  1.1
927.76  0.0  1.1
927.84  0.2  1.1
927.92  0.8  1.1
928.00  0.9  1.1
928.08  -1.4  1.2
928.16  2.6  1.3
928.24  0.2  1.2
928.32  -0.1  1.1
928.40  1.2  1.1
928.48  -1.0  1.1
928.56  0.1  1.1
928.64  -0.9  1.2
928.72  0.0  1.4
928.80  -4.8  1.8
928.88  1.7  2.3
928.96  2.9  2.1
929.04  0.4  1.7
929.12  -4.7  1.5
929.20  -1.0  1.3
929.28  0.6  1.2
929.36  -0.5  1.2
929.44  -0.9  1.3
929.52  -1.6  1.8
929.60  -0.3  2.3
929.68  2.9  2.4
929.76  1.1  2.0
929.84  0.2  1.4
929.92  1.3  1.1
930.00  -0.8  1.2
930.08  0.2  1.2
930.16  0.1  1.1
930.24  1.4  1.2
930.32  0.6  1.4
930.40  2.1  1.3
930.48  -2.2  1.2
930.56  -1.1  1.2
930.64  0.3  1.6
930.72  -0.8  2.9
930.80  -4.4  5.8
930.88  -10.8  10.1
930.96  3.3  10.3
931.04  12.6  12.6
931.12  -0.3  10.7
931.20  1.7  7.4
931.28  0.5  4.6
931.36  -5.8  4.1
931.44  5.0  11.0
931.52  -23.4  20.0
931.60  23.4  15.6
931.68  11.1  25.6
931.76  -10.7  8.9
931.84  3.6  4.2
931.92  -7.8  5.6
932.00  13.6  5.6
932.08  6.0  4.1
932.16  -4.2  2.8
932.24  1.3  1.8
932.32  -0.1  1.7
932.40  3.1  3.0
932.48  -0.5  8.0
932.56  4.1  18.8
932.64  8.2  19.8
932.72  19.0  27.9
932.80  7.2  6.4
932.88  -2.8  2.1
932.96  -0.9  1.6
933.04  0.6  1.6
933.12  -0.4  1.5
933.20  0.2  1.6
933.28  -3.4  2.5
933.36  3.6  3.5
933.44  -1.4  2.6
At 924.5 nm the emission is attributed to [O III]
